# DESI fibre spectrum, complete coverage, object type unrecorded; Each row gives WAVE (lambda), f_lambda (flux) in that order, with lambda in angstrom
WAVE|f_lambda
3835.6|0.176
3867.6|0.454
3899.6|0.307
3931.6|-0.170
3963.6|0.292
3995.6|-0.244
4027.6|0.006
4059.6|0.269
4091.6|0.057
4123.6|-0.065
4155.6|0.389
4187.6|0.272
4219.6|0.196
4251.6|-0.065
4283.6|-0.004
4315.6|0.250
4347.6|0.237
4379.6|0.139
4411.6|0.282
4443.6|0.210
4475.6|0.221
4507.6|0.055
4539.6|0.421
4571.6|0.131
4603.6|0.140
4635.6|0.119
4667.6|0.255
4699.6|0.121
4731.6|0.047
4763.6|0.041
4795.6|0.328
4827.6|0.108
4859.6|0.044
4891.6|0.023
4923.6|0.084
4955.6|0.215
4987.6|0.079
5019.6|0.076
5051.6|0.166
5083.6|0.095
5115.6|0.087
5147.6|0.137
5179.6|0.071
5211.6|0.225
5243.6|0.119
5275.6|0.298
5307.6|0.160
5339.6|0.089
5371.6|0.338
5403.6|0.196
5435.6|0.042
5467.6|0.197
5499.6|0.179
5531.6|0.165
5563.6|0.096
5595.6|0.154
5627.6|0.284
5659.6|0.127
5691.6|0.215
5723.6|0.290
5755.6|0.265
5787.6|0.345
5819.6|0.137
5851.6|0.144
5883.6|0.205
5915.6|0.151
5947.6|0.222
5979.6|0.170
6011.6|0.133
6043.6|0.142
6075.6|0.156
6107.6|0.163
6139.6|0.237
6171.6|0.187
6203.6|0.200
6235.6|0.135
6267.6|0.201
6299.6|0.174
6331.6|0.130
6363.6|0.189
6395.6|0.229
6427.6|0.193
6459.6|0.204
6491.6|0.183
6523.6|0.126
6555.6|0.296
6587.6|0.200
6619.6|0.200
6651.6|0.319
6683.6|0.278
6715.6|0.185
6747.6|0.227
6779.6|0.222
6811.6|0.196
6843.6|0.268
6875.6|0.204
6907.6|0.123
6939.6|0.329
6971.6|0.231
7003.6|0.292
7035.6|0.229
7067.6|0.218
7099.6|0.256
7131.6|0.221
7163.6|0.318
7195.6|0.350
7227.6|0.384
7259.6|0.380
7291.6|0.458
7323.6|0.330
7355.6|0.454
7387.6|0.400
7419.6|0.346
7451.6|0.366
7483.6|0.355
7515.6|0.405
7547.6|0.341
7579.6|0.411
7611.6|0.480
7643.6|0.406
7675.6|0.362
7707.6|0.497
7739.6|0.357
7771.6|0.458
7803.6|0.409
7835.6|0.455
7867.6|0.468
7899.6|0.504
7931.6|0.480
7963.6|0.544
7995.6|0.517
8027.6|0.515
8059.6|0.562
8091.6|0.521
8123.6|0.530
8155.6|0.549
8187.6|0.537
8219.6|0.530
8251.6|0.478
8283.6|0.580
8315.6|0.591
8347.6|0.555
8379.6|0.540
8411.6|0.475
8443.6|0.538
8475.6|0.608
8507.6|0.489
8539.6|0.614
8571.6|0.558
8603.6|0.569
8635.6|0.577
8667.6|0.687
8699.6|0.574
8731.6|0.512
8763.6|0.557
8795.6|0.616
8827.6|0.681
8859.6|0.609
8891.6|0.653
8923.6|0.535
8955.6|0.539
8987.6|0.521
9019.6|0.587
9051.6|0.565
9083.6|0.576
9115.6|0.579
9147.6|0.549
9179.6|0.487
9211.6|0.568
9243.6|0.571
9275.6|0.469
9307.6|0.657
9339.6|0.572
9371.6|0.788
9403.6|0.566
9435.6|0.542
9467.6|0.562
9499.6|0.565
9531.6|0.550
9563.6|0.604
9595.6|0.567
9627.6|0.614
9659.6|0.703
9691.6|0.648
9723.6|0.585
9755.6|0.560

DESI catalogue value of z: 0.80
